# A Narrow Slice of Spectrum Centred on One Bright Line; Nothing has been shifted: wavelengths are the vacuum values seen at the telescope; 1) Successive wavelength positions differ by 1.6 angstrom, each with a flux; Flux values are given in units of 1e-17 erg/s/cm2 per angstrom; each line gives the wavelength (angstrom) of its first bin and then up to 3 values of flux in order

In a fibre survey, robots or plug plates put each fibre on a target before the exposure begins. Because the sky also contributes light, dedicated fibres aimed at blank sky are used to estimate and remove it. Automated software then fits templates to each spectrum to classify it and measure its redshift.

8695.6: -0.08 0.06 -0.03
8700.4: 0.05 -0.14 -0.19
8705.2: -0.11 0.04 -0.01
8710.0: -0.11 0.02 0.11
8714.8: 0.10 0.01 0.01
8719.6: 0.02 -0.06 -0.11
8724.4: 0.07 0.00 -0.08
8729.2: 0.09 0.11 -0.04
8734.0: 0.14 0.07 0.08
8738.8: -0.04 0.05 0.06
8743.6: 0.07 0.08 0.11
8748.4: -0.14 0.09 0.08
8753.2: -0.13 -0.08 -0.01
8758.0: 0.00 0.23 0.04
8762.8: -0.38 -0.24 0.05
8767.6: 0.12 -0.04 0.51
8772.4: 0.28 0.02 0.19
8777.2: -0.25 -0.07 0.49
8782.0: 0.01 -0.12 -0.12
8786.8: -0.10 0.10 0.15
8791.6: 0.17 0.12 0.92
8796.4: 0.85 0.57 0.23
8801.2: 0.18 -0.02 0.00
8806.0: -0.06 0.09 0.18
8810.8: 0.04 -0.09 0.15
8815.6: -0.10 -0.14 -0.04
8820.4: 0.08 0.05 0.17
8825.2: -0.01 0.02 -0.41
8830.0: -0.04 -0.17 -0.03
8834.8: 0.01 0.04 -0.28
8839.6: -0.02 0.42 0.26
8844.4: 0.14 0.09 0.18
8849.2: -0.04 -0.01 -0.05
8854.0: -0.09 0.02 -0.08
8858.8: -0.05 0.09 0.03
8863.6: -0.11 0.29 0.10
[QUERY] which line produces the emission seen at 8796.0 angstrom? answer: H-gamma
